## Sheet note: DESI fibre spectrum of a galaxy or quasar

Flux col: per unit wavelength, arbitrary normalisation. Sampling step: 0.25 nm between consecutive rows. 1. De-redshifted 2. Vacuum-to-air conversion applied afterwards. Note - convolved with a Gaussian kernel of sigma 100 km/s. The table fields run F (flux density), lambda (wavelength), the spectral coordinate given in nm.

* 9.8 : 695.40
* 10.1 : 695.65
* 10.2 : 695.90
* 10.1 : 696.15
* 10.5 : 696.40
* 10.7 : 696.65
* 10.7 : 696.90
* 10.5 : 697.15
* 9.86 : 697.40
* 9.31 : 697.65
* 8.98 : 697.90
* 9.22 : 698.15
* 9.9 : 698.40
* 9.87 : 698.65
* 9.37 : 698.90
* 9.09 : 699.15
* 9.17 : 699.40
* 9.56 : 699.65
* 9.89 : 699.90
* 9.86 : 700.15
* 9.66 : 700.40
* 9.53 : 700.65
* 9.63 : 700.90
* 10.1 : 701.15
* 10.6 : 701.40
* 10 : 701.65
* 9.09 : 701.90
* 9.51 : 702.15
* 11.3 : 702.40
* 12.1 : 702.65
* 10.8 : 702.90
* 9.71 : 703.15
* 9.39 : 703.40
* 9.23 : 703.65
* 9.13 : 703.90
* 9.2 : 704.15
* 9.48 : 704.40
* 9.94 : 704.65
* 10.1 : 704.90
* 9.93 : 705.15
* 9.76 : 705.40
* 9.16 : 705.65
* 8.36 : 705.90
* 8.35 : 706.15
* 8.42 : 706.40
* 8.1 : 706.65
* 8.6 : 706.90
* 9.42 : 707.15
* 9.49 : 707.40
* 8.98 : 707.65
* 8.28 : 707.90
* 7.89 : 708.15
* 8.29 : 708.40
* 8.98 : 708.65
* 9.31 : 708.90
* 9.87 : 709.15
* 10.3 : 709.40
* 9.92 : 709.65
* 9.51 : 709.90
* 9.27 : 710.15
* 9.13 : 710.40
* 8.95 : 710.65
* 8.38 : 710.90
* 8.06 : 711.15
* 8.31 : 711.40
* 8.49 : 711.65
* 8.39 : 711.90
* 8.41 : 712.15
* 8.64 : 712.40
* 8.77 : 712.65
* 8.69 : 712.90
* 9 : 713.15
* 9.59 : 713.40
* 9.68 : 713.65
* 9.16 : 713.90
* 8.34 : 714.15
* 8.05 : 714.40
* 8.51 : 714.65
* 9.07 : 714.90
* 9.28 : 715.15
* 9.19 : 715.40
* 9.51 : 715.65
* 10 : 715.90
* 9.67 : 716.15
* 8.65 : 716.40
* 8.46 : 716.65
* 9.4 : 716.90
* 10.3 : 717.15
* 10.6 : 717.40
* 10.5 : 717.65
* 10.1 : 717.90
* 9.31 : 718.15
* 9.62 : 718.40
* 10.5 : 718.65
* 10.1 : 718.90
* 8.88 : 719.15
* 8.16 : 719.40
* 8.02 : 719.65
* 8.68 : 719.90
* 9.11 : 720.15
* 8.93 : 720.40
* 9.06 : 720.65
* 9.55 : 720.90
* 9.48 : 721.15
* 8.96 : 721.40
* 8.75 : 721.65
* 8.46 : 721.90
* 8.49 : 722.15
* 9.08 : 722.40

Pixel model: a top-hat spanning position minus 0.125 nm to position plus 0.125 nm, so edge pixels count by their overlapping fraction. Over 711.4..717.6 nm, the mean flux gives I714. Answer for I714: 9.08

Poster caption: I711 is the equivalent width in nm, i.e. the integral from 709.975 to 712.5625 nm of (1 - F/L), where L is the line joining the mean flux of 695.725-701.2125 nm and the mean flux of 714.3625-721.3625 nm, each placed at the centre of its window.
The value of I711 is 0.24 nm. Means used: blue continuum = 9.8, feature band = 8.62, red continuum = 9.32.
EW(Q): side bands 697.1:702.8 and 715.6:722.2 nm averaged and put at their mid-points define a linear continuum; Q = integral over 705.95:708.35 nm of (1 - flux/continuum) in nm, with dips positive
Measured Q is 0.26 nm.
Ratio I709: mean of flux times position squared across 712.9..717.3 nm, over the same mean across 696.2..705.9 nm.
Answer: 0.97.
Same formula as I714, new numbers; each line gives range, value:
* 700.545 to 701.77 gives 9.98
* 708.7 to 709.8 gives 9.78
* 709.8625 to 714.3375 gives 8.8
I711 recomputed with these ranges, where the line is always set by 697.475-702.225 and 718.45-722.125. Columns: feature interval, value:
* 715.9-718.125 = -0.14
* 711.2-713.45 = 0.15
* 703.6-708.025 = 0.16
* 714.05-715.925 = 0.05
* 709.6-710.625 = -0.01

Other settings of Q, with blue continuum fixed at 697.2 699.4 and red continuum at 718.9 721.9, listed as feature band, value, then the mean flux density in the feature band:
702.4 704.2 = -0.139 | 10.1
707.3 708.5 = 0.085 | 8.57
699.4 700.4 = -0.027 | 9.68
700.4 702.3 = -0.081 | 9.79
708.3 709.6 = -0.029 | 9.4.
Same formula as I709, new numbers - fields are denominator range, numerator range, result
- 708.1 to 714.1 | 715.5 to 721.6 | 1.07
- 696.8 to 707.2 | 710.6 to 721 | 0.98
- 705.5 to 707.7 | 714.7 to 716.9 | 1.08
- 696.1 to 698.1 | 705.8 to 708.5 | 0.88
